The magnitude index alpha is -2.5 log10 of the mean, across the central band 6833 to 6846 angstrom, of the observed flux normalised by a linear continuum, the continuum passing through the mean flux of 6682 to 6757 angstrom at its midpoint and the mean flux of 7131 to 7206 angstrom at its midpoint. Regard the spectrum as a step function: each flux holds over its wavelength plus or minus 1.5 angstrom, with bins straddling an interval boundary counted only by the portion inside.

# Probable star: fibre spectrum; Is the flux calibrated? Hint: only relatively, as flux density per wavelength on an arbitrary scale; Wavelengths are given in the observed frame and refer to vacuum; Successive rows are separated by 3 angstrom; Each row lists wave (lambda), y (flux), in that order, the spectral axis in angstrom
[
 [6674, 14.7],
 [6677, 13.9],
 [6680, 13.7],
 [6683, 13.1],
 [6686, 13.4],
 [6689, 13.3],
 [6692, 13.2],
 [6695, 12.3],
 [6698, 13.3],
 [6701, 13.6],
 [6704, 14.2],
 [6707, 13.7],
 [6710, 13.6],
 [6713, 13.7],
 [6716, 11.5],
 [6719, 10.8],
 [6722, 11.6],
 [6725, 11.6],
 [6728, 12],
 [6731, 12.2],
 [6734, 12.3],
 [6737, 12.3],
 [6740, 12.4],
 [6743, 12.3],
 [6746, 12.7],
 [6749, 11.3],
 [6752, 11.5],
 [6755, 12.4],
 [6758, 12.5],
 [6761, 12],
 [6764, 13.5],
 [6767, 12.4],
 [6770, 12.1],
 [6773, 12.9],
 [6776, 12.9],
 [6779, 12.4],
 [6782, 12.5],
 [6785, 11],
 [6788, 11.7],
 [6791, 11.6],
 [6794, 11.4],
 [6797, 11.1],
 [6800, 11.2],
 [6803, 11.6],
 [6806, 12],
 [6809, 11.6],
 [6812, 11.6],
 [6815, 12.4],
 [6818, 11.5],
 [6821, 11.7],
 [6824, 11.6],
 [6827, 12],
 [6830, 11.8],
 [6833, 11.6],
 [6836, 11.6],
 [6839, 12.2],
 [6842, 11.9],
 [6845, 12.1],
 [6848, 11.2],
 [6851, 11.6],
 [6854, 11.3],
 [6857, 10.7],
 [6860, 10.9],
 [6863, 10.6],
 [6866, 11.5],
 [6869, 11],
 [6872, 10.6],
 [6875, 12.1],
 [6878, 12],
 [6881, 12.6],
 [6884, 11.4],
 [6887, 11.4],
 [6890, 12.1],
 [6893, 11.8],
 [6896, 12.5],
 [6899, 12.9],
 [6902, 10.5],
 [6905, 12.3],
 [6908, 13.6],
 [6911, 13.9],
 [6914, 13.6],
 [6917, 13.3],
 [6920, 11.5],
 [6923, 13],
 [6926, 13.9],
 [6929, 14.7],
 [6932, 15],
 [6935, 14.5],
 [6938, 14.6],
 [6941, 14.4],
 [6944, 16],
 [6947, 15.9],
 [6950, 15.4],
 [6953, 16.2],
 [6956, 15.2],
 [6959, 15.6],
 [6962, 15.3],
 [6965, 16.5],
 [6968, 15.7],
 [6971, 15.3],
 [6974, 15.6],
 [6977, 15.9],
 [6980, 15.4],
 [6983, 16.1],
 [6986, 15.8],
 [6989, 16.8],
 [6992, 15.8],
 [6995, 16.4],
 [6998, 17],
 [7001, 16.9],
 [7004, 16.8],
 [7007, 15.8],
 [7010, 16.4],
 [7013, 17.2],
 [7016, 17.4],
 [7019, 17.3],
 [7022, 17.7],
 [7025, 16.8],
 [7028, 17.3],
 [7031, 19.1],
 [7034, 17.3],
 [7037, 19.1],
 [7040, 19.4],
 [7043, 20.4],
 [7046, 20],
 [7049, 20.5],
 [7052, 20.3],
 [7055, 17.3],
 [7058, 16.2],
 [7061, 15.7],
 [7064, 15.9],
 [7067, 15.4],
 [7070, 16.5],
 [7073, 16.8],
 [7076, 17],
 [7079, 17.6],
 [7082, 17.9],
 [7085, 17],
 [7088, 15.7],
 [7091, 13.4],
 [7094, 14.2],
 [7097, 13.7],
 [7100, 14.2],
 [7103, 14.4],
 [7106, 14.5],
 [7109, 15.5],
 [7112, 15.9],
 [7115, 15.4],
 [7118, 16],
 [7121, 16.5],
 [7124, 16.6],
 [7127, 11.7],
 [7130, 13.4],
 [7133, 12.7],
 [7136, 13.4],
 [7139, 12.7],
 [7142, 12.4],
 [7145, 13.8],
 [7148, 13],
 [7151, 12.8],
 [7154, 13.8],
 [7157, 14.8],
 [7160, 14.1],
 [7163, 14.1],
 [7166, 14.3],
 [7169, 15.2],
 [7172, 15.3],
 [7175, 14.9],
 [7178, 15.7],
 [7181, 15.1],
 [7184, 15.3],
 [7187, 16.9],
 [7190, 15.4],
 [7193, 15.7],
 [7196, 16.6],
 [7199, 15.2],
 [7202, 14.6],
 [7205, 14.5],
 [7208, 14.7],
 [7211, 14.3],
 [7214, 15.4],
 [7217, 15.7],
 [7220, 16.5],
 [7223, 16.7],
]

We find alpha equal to 0.10 mag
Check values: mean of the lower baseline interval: 12.6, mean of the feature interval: 11.9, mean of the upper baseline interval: 14.5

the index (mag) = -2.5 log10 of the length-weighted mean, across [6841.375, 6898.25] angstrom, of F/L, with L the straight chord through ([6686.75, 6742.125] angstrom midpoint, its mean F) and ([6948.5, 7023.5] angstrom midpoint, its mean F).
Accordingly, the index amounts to 0.26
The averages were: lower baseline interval 12.7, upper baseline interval 16.2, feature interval 11.6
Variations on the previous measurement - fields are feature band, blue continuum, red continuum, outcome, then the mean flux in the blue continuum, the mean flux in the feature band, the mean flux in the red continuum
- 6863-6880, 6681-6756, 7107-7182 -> 0.161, 12.6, 11.4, 14.4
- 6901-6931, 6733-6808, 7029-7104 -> 0.111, 12.1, 13.1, 17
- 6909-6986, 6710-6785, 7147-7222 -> -0.108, 12.2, 14.9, 15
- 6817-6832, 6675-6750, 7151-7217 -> 0.135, 12.7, 11.7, 15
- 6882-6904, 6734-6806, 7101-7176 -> 0.087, 12.1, 11.8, 14.3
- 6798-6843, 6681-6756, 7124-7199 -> 0.109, 12.6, 11.7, 14.4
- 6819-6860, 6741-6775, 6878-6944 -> 0.100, 12.3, 11.6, 13.1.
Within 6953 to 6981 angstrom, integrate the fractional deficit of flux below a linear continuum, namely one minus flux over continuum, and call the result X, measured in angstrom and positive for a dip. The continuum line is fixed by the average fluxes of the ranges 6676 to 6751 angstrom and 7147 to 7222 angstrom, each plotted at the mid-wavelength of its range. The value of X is -3.5 angstrom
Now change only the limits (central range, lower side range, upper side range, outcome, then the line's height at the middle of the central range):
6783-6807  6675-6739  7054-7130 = 3.6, 13.5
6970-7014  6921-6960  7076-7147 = -4.0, 14.9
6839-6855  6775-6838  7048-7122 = 0.9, 12.4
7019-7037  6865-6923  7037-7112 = -2.6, 15.5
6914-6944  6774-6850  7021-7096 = 1.0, 14.4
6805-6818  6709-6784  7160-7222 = 0.9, 12.7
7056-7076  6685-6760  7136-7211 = -3.0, 14.1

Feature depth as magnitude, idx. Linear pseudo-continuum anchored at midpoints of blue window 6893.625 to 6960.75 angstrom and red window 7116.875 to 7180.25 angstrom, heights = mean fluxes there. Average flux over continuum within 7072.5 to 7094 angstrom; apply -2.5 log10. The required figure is -0.16 mag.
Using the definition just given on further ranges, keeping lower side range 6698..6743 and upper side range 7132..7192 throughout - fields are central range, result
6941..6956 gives -0.16 mag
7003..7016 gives -0.21 mag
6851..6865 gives 0.19 mag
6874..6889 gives 0.11 mag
